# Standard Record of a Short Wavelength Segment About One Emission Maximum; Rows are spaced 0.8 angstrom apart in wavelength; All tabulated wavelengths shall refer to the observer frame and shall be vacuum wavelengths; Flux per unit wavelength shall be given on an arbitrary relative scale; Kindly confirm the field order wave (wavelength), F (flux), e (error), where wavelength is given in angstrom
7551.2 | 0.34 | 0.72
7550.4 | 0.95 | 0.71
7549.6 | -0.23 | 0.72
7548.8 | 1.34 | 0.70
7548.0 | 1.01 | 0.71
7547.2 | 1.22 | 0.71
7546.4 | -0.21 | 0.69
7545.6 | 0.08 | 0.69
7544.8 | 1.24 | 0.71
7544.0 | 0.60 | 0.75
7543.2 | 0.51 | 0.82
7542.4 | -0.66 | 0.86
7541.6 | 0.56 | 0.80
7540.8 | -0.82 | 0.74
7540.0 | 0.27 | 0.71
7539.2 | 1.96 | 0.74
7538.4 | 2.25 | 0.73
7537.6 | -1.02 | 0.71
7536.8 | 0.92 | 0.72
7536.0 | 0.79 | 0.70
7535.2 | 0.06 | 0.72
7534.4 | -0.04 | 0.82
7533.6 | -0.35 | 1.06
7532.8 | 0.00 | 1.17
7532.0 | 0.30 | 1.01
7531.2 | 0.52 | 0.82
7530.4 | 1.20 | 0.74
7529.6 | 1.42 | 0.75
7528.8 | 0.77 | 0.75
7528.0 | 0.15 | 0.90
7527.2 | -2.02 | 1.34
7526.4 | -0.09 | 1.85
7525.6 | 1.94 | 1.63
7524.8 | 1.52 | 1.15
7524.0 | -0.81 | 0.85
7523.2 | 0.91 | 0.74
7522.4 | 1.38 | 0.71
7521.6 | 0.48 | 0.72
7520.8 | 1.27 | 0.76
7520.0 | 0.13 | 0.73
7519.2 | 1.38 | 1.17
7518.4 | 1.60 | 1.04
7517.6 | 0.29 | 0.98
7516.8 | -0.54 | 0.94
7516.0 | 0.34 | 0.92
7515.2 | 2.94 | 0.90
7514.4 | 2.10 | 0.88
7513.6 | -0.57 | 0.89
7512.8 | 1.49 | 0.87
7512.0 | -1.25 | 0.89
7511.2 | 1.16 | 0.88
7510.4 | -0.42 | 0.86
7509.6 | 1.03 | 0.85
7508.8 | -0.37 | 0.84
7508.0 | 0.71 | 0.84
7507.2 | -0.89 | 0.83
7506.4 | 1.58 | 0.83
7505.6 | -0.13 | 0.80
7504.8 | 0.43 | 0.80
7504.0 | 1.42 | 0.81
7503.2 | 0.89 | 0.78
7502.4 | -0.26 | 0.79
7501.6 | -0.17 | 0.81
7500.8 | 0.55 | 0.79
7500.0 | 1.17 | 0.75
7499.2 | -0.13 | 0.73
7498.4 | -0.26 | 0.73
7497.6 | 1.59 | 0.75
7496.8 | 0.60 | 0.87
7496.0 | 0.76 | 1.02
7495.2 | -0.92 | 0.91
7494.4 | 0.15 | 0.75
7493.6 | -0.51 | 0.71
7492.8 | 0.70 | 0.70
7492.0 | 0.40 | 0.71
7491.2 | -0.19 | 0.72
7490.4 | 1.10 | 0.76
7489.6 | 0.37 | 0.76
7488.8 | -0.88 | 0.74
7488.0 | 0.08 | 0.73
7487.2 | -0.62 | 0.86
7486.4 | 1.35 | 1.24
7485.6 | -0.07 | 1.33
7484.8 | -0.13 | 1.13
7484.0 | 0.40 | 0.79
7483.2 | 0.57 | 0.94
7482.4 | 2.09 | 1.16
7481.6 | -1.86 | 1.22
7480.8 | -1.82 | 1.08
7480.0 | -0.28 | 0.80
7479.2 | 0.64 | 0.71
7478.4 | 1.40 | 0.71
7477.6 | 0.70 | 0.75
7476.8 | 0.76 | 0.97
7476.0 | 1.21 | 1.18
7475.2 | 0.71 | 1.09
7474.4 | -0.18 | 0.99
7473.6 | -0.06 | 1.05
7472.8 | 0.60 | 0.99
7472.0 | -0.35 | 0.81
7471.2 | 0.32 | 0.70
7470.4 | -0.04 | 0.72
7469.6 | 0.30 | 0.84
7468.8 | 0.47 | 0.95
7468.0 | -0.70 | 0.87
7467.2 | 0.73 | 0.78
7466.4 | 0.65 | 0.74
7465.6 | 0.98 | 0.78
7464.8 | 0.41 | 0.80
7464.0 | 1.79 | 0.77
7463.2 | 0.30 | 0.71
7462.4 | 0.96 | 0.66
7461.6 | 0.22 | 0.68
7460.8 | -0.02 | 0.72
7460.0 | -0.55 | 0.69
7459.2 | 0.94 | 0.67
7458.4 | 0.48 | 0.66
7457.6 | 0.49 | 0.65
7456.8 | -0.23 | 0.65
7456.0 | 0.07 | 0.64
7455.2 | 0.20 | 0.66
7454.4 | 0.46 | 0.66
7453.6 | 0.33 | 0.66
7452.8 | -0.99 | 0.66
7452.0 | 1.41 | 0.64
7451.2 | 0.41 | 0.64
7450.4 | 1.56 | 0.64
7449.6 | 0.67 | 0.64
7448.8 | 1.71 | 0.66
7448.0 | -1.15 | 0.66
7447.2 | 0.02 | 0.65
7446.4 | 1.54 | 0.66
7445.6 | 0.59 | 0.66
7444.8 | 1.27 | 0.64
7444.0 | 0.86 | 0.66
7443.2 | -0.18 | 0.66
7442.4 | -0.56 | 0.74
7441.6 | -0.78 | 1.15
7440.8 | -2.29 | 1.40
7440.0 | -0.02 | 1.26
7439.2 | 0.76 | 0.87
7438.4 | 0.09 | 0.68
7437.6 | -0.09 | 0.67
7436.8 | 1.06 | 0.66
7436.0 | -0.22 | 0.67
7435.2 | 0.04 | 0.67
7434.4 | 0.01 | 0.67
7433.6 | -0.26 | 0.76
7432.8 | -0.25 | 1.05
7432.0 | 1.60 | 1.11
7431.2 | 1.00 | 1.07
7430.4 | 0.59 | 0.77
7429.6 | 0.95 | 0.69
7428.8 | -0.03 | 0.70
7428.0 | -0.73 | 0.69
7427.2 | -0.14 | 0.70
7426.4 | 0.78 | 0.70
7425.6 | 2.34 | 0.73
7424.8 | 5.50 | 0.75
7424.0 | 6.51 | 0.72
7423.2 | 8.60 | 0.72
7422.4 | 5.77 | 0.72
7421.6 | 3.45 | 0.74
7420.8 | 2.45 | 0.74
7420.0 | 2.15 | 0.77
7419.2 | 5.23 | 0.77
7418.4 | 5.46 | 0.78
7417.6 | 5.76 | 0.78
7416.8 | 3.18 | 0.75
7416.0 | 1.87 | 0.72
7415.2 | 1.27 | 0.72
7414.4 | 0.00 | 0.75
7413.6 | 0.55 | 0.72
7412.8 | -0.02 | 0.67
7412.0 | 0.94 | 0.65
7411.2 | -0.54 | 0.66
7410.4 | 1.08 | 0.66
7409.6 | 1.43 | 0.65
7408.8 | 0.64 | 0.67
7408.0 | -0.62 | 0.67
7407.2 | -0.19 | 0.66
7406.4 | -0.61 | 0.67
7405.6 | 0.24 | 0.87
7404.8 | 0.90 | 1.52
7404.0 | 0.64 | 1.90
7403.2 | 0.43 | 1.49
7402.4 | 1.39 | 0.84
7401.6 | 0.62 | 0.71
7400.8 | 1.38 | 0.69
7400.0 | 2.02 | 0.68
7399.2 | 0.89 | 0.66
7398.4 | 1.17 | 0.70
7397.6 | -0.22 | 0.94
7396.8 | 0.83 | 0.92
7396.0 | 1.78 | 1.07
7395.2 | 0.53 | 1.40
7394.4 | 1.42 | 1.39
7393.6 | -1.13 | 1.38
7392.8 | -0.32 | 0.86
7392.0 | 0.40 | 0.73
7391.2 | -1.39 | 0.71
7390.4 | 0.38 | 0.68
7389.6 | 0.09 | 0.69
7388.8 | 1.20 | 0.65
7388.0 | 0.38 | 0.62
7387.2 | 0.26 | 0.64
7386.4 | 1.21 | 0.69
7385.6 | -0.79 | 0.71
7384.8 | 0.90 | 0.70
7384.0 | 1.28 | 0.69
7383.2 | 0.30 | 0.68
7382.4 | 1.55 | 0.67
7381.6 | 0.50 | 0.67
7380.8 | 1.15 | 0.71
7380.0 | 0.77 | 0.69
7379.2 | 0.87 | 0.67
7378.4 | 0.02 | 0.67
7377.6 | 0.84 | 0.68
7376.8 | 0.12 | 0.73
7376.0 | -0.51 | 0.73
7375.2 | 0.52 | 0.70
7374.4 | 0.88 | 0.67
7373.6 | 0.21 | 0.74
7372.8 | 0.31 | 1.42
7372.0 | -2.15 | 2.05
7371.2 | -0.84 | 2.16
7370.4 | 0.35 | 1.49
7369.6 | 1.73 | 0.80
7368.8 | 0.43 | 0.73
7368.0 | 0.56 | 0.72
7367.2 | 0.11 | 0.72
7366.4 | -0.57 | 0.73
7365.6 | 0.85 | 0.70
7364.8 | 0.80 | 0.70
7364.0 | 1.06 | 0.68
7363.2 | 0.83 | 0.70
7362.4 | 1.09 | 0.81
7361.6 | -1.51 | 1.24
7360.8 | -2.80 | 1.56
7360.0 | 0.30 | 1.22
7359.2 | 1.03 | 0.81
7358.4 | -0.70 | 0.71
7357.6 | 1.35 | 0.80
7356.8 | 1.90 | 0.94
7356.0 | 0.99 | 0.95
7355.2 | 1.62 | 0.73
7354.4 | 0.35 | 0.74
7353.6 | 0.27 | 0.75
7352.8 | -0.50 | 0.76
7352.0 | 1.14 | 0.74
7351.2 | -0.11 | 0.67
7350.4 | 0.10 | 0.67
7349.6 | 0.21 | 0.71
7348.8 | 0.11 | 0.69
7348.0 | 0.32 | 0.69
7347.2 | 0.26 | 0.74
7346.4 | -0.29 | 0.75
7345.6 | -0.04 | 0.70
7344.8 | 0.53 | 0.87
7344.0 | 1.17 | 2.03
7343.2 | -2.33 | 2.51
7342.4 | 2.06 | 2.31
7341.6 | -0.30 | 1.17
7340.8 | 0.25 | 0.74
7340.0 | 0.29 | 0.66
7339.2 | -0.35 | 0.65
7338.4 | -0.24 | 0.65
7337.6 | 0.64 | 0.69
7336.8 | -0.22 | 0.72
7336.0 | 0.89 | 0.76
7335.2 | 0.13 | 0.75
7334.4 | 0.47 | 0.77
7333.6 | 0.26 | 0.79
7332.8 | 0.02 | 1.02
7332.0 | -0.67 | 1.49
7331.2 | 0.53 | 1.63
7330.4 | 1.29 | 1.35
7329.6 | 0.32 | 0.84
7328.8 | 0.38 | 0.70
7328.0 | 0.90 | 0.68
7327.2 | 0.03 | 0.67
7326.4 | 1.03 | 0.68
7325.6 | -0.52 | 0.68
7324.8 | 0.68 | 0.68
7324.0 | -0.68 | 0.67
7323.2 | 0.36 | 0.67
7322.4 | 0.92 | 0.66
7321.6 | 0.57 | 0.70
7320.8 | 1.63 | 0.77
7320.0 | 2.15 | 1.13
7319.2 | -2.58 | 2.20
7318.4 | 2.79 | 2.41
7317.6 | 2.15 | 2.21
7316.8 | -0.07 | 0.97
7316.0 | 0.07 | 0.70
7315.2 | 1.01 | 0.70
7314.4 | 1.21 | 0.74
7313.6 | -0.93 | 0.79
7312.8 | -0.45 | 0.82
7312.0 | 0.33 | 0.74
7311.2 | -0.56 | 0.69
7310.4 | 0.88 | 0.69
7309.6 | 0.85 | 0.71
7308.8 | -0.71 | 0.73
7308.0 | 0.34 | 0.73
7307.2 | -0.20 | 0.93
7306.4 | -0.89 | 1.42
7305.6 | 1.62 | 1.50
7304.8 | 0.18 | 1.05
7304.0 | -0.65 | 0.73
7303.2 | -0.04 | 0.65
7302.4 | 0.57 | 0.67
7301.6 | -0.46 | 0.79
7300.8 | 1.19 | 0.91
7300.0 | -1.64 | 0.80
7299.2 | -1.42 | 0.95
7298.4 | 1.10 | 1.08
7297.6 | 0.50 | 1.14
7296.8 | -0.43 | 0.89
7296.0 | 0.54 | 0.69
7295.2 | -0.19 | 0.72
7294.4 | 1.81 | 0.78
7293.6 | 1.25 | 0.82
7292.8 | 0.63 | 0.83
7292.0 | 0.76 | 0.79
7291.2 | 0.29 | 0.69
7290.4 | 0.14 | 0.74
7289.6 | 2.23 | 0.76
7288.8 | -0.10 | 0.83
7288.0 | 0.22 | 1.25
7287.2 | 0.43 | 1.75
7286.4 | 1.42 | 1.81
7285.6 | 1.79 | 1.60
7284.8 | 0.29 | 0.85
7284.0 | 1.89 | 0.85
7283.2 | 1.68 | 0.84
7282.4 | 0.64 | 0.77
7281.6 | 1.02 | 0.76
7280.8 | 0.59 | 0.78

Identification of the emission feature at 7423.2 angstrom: [O II]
